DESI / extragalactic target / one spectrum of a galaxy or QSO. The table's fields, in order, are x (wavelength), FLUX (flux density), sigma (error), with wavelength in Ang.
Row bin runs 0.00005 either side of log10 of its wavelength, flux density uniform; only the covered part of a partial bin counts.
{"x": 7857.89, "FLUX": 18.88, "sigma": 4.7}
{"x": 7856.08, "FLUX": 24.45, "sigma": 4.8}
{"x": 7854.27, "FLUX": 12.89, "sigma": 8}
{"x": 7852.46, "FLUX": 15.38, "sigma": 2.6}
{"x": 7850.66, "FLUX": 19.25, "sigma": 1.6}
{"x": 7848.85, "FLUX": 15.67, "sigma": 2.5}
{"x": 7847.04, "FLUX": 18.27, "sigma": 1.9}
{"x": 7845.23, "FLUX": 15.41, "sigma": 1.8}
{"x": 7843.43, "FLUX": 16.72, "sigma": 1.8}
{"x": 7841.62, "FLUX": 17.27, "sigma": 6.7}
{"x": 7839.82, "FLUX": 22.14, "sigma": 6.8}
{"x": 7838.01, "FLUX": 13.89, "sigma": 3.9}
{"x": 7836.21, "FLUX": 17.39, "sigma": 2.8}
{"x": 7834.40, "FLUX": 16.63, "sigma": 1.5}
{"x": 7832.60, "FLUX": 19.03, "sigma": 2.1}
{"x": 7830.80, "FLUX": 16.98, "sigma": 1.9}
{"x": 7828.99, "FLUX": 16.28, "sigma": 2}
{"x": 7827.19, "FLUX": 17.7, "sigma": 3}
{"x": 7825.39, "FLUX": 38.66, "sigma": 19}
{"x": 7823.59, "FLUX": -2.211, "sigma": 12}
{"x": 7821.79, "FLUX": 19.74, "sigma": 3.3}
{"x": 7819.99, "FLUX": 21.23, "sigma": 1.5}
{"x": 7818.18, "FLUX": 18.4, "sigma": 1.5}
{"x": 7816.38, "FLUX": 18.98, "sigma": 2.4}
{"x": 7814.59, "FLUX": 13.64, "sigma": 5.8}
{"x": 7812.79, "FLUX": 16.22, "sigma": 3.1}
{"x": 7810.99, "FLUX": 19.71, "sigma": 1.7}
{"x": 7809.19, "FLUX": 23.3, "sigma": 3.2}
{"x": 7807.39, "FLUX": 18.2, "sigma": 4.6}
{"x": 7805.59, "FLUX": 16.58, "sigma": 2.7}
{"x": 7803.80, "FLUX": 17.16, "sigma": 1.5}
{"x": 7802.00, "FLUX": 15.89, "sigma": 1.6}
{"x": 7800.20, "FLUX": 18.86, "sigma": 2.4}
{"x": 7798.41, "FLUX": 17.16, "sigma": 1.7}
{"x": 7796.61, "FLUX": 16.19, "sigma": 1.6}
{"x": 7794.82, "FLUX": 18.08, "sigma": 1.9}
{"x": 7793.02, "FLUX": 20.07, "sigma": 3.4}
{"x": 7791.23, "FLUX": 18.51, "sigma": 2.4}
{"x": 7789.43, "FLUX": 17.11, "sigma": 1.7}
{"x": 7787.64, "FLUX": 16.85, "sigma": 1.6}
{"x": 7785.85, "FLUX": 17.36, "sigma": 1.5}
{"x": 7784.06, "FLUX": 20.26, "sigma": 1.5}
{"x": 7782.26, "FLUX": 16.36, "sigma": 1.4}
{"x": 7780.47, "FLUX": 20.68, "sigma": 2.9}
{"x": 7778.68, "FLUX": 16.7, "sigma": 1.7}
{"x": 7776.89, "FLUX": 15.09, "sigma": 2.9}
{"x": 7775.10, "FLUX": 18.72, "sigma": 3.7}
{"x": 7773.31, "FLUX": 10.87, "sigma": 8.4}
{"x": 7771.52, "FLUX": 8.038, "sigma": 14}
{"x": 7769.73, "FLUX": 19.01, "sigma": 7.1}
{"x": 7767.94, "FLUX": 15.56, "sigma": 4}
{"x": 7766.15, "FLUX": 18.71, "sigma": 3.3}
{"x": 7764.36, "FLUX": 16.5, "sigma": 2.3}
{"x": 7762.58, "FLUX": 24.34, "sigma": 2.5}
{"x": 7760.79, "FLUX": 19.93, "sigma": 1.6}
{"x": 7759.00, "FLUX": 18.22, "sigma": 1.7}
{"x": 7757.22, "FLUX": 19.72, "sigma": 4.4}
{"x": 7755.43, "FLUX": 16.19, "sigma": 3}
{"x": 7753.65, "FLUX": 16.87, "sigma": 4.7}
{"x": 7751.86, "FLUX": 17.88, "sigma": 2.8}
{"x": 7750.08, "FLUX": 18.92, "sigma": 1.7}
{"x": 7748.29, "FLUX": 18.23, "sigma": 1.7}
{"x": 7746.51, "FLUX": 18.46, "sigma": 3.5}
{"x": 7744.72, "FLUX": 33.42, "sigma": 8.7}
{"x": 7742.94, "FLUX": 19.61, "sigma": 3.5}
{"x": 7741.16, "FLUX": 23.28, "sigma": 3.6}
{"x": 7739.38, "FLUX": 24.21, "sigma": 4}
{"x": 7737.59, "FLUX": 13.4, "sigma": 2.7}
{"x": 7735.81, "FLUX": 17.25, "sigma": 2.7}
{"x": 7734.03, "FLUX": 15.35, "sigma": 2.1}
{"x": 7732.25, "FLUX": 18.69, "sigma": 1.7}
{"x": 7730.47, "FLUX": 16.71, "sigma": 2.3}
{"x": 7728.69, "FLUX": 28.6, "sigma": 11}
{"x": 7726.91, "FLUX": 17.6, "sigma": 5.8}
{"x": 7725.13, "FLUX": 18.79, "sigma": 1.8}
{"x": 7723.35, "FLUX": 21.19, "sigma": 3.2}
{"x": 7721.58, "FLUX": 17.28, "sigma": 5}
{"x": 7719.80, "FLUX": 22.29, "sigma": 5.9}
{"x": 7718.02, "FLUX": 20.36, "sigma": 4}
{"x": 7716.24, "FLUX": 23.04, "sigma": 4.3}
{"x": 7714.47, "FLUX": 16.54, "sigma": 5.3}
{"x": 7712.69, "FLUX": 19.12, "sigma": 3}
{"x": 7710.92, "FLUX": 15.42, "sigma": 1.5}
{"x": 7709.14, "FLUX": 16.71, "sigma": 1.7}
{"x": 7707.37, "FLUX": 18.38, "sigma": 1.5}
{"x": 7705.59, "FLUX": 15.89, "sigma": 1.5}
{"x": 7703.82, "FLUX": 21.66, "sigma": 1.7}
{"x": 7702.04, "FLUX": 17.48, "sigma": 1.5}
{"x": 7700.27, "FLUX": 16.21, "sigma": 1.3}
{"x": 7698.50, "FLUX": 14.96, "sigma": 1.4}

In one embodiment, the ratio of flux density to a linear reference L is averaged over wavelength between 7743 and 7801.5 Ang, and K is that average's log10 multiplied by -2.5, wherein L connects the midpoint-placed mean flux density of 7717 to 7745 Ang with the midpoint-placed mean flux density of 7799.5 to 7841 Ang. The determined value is 0.07 mag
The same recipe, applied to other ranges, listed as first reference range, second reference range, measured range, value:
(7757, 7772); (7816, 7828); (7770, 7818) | 0.08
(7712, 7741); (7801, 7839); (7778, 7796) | 0.01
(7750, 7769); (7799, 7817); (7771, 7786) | 0.13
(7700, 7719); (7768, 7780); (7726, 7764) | -0.20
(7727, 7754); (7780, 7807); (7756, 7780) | 0.11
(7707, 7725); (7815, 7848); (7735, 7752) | -0.10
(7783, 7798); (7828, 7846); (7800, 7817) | -0.01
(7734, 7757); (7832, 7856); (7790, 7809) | 0.02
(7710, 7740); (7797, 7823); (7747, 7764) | -0.01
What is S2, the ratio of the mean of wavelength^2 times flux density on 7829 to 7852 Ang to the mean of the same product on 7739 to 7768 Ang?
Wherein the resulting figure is 0.88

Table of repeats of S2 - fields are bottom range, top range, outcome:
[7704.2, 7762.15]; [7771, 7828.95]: 0.92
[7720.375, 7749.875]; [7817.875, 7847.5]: 0.91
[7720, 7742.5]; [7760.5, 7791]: 0.89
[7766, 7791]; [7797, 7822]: 1.11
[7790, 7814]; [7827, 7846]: 0.96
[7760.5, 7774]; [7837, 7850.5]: 1.06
